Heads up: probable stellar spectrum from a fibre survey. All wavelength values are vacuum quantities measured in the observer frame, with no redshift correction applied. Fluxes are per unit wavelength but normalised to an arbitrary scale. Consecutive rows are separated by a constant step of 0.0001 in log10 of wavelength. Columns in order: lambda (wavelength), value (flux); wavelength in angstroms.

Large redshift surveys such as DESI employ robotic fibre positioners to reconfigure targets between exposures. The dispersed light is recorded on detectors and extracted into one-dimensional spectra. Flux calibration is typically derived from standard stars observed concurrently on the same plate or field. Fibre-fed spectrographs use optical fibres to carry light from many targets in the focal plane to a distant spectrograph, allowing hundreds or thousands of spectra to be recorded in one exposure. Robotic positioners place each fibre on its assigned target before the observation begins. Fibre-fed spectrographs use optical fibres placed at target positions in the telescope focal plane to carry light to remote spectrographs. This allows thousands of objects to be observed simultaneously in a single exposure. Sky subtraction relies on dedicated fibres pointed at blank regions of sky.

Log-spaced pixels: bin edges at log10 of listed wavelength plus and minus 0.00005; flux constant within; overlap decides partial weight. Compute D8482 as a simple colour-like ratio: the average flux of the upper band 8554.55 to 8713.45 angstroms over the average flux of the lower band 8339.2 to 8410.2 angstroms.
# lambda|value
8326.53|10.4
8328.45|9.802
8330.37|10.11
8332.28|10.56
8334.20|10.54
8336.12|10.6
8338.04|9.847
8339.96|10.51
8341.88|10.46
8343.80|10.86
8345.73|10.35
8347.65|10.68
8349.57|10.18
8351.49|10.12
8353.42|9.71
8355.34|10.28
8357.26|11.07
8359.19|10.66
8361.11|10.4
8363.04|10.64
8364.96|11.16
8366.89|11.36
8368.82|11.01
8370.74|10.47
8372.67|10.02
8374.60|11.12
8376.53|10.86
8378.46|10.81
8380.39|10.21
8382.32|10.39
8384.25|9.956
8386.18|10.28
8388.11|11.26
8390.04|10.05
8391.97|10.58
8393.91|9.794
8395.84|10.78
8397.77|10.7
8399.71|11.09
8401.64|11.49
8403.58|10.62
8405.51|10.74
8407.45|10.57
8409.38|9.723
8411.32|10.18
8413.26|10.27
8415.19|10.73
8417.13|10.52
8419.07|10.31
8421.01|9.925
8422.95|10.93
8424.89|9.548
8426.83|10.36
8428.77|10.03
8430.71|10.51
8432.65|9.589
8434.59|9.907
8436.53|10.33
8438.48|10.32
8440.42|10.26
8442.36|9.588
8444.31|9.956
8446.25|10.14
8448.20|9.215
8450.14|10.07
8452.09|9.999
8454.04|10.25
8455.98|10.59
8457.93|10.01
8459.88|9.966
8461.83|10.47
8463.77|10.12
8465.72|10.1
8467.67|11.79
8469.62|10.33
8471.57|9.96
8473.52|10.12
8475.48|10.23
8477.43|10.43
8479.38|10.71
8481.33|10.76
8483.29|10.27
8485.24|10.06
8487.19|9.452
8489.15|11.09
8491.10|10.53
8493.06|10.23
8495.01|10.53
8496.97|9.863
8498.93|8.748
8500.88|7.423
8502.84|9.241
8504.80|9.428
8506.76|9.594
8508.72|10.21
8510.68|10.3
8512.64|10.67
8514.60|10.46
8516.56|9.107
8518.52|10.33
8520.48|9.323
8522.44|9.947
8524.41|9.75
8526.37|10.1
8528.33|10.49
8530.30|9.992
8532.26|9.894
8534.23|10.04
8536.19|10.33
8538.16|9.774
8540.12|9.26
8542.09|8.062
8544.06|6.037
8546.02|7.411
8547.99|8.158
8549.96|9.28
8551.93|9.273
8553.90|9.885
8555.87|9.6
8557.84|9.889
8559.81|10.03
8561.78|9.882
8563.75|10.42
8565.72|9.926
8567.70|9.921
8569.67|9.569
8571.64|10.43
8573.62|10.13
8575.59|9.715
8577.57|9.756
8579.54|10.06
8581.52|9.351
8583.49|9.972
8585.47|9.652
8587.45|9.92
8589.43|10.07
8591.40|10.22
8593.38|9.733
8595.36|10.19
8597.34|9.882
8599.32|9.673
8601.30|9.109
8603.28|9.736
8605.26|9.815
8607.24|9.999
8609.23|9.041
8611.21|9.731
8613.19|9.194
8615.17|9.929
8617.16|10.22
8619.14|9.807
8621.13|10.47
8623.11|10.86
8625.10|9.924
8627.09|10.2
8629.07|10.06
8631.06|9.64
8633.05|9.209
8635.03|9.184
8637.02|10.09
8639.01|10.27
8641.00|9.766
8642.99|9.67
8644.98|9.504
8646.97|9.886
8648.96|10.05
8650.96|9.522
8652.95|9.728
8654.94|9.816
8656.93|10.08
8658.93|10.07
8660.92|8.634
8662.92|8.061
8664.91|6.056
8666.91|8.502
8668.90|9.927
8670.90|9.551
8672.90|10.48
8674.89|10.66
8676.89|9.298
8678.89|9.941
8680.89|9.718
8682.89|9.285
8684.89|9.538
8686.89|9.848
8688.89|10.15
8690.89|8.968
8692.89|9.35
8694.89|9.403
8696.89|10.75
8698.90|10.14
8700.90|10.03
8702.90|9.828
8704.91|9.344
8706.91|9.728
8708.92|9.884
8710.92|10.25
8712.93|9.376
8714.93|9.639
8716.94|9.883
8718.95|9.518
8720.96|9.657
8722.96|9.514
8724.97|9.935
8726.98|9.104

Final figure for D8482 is 0.9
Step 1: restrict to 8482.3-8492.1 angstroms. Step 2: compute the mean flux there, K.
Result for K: 10.3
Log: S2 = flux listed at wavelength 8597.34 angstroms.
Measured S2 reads 9.882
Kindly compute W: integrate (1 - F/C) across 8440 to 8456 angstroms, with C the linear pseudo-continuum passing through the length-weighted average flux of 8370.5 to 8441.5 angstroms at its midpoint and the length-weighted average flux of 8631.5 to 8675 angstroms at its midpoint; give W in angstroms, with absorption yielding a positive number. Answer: 0.44 angstroms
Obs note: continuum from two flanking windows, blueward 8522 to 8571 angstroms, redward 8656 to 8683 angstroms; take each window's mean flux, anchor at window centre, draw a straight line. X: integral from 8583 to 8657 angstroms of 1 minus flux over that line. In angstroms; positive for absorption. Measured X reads -3.6 angstroms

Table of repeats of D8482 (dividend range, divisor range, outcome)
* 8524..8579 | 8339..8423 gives 0.91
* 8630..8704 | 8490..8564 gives 1.00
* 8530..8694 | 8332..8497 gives 0.93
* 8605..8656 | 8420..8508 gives 0.98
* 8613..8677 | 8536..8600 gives 1.01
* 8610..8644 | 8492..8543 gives 1.02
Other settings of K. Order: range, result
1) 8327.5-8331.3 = 9.95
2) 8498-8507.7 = 8.89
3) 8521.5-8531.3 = 10.1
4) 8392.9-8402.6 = 10.8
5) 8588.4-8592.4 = 10.2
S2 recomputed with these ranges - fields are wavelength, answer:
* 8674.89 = 10.66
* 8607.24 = 9.999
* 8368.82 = 11.01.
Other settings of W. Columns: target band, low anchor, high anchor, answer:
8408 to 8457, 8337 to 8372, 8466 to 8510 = 0.6 angstroms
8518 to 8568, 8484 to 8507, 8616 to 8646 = 1.5 angstroms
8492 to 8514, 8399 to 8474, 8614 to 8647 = 1.0 angstroms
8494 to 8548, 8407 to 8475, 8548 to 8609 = 2.7 angstroms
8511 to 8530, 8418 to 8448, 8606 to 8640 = -0.1 angstroms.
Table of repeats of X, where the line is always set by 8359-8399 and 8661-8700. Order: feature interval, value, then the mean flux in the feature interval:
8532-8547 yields 1.8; 8.8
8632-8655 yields -0.3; 9.72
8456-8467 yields 0.1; 10.2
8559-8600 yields -0.4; 9.93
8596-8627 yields -0.4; 9.84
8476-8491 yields -0.3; 10.4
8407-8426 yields 0.3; 10.3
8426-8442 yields 0.4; 10.1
